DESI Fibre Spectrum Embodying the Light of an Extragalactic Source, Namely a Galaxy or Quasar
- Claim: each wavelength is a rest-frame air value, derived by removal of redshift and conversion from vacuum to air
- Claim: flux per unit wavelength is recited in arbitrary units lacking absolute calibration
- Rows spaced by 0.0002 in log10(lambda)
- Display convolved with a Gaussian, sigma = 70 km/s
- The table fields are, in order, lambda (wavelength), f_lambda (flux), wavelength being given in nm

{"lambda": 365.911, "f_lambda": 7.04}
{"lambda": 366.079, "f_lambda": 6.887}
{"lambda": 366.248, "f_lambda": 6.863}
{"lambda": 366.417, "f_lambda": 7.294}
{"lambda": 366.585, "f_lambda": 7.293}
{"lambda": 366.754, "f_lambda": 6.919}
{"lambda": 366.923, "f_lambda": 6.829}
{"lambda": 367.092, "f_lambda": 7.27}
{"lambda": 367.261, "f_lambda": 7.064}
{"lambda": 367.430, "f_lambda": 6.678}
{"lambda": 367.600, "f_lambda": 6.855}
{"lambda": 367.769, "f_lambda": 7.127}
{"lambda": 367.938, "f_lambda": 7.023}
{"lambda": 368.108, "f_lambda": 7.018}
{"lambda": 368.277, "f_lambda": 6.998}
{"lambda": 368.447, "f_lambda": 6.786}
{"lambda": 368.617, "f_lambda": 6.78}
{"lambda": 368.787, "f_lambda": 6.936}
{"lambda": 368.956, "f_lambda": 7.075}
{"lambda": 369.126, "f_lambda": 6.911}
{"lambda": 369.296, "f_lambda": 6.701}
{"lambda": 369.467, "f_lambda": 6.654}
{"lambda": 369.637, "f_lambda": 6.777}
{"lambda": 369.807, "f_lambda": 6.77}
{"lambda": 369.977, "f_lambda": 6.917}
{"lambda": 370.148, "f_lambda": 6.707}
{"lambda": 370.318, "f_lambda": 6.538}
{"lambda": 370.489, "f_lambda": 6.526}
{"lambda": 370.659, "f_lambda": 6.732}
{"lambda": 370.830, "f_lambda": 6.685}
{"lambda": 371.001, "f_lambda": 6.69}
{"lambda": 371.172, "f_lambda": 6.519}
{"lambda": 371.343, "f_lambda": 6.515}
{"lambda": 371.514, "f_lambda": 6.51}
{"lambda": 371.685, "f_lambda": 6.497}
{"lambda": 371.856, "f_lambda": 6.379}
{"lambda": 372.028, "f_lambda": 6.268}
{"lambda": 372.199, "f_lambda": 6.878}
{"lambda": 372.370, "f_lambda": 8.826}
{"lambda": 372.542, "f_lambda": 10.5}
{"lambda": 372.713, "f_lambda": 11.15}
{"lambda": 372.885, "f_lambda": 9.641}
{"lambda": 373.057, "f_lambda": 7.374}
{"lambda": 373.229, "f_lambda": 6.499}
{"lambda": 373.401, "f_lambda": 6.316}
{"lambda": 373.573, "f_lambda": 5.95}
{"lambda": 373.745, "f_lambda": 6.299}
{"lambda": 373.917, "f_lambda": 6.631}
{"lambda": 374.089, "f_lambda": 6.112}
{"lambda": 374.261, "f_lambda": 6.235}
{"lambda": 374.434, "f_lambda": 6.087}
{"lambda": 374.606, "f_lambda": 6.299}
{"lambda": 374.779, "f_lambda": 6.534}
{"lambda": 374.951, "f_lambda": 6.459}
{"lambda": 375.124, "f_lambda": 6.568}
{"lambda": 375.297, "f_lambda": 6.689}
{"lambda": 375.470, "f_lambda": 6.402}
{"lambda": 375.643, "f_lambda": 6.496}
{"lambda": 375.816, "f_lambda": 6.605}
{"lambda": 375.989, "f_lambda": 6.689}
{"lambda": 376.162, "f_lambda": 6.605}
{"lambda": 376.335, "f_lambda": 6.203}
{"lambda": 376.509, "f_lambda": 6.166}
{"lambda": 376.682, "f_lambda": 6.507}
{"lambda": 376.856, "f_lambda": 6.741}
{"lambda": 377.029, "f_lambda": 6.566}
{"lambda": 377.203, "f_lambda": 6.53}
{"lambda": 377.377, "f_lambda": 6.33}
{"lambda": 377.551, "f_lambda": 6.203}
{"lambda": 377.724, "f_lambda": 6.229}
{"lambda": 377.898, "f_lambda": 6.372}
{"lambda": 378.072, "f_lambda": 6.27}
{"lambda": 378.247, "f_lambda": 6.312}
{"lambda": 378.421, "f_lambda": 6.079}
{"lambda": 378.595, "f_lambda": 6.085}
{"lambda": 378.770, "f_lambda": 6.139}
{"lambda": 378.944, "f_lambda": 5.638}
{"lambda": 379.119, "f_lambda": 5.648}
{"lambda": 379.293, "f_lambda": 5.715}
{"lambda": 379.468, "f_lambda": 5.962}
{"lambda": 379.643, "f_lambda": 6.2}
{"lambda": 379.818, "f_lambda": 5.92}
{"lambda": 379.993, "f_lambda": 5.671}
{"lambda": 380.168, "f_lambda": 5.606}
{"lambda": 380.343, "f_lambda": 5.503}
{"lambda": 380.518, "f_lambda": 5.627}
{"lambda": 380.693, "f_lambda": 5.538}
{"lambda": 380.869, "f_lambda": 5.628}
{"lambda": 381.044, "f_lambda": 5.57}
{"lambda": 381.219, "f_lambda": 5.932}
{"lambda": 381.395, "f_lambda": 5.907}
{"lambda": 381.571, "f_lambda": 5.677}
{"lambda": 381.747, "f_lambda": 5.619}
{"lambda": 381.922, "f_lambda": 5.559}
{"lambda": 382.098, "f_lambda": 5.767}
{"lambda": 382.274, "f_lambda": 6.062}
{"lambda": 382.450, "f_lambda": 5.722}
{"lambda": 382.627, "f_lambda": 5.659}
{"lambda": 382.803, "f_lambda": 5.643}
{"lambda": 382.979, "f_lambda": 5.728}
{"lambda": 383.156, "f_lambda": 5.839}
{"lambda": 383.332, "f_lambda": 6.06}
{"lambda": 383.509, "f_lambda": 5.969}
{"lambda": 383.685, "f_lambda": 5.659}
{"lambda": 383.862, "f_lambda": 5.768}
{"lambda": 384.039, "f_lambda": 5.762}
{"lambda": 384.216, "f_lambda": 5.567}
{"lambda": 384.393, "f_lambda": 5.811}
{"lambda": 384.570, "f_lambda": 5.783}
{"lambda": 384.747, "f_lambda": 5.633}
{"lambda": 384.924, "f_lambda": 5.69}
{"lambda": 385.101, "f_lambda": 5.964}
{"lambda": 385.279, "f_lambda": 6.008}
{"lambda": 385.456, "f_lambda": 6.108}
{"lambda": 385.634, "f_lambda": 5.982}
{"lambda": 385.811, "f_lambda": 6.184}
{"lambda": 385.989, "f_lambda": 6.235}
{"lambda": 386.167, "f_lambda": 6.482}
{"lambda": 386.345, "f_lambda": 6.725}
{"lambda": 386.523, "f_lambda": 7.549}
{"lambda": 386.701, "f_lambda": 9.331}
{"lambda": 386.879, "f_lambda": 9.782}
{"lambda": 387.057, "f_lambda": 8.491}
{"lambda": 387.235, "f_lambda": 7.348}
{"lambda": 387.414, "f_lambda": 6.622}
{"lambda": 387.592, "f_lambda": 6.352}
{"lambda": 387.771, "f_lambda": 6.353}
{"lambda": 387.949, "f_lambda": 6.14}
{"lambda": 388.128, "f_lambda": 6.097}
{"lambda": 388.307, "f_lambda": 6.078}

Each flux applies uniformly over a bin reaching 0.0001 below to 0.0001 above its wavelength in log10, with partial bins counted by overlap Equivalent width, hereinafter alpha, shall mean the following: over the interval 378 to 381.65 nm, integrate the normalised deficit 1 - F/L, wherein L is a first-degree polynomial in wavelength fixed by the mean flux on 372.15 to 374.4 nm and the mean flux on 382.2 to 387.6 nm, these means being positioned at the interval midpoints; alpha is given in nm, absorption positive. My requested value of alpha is 0.56 nm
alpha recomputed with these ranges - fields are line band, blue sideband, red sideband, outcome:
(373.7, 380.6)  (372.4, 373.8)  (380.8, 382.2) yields 0.67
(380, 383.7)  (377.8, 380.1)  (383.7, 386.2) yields 0.14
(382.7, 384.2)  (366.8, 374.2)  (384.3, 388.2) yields 0.21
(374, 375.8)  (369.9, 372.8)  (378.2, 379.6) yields 0.06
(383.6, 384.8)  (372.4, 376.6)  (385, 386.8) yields 0.18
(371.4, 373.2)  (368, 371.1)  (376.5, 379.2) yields -0.36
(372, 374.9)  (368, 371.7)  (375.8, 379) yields -0.32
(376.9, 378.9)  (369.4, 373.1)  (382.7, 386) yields 0.08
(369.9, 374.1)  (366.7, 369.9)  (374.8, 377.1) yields -0.26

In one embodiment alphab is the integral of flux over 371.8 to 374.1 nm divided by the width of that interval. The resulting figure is 7.55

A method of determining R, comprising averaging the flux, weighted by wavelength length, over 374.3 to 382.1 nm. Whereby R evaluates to 6.11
